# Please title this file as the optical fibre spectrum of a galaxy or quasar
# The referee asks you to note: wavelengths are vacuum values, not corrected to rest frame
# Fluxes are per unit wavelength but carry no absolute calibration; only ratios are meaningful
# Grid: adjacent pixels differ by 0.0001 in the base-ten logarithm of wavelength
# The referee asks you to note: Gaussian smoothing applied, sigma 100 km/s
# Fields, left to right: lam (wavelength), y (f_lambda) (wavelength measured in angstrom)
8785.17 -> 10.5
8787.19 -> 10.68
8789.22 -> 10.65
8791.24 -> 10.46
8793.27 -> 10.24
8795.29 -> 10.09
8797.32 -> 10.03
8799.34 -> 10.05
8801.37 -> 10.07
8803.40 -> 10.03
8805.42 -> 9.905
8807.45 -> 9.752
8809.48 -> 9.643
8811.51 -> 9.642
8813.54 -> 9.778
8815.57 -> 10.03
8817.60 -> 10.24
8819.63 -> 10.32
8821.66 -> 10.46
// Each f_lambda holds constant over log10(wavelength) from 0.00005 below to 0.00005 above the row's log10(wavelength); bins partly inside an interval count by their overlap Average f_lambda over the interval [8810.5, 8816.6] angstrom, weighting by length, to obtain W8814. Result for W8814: 9.82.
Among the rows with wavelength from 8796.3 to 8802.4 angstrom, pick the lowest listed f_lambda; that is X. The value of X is 10.03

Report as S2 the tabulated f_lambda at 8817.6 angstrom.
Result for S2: 10.24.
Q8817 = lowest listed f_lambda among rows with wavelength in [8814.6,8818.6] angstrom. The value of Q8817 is 10.03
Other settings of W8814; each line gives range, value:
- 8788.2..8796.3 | 10.4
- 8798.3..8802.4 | 10.1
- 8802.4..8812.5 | 9.8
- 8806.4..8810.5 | 9.69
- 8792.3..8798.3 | 10.1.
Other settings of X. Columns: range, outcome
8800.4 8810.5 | 9.643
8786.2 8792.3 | 10.46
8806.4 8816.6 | 9.642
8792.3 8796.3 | 10.09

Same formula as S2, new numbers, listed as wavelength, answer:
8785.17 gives 10.5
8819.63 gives 10.32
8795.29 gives 10.09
